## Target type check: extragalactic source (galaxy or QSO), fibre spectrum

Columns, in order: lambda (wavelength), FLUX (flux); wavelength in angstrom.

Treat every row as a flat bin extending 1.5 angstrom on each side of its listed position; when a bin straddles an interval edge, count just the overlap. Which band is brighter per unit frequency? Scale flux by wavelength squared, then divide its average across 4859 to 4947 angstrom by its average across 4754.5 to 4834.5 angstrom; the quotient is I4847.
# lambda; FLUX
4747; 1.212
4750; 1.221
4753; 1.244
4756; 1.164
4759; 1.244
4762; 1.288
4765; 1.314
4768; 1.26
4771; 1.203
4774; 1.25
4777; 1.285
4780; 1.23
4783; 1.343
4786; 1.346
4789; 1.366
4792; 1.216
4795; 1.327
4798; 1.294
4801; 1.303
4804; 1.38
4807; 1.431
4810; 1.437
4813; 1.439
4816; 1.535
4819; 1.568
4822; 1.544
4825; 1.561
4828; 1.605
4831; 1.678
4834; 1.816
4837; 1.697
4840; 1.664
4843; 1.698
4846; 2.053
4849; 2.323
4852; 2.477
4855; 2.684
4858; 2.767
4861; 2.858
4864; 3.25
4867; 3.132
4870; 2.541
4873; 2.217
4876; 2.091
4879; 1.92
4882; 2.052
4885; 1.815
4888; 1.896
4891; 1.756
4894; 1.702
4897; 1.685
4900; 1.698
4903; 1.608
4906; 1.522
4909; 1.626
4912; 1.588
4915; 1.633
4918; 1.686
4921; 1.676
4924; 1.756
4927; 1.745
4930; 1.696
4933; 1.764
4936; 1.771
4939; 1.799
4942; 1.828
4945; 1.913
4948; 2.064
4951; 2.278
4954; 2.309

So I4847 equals 1.47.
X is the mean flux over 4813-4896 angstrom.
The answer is 2.06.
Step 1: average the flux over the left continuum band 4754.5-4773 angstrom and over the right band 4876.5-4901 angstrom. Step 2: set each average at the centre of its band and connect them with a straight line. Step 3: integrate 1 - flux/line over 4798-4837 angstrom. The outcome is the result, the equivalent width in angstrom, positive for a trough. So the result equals -0.6 angstrom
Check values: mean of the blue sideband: 1.25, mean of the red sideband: 1.83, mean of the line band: 1.52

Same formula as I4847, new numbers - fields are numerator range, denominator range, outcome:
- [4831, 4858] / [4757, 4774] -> 1.70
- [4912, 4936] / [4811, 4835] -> 1.12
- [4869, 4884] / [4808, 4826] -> 1.45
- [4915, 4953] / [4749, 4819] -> 1.48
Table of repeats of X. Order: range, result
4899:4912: 1.61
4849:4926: 2.07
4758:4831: 1.37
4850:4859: 2.62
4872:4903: 1.86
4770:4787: 1.28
